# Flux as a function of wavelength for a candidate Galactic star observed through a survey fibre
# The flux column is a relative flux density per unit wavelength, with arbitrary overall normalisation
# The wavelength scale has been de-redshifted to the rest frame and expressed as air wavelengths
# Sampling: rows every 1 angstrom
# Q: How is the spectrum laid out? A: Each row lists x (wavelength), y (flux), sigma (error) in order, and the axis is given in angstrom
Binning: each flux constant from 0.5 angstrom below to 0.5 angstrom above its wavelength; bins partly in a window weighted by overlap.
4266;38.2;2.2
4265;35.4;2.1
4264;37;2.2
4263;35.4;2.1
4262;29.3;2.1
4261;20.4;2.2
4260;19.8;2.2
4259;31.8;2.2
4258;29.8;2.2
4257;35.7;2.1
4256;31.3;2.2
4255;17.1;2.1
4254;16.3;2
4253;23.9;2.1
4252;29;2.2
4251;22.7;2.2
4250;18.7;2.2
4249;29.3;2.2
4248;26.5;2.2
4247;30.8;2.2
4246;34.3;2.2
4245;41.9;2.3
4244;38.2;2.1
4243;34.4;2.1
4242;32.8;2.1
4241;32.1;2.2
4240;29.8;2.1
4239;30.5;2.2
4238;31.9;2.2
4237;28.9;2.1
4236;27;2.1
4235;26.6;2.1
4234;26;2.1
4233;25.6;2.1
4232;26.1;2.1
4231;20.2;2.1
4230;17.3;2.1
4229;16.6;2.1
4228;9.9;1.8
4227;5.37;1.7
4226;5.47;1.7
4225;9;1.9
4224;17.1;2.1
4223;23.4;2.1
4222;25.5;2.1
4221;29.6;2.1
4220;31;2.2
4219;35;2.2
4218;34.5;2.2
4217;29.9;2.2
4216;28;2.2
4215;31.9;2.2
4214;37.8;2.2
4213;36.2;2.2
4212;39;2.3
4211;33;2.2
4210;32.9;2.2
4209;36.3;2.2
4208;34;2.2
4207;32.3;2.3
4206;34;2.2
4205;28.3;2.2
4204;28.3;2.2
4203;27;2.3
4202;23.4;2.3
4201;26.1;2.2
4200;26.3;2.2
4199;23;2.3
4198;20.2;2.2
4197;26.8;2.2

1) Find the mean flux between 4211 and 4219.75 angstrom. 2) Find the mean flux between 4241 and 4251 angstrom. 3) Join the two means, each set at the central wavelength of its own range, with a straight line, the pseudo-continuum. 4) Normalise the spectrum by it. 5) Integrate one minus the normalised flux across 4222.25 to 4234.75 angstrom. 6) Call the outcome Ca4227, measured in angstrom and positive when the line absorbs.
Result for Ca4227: 5.9 angstrom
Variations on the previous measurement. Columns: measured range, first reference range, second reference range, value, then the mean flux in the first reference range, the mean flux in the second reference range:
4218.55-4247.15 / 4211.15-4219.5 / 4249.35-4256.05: 2.3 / 34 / 22.3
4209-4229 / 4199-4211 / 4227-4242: 1.1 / 29.7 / 24.5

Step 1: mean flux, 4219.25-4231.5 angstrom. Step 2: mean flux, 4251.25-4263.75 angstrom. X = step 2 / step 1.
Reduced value 1.50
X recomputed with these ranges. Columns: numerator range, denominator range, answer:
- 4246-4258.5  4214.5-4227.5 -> 1.12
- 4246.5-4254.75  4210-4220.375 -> 0.73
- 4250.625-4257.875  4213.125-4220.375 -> 0.78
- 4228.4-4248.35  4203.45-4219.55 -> 0.87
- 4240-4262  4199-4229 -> 1.05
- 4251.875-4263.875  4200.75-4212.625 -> 0.86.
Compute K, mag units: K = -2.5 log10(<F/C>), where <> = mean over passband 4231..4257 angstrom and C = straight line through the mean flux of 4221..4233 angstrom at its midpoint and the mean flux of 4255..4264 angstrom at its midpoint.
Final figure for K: -0.24 mag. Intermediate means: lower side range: 17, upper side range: 29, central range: 28.4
